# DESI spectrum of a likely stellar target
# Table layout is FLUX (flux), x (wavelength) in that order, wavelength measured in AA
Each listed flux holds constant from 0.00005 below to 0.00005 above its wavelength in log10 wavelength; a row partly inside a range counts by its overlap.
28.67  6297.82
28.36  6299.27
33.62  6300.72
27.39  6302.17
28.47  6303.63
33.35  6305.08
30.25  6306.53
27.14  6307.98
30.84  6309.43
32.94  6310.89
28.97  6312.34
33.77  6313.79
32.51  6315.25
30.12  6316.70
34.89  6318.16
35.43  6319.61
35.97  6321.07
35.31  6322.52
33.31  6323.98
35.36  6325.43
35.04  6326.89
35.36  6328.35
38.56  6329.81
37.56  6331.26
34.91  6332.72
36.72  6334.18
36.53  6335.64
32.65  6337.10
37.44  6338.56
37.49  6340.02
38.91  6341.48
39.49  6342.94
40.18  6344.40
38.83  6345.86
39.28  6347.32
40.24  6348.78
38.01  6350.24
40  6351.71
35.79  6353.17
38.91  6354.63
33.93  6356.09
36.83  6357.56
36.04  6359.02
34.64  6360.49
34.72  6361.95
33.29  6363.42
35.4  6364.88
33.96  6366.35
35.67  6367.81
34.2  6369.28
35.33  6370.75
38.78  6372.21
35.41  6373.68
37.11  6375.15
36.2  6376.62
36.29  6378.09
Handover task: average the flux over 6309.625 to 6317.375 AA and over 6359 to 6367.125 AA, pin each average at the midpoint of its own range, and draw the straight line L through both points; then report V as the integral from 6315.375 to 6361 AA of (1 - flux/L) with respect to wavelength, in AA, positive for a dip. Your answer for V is -4.7 AA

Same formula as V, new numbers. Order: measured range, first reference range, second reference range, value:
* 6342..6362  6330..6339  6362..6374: -1.18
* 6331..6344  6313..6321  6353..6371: -0.99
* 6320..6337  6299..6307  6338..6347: 0.01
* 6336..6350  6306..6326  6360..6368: -1.86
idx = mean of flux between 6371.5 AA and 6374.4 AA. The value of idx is 37.1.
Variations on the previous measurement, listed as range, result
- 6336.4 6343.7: 37.2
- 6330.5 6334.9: 36.4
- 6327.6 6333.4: 36.6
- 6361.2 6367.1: 34.4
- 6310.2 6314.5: 31.9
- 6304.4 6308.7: 30.2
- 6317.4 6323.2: 35.4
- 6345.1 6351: 39.1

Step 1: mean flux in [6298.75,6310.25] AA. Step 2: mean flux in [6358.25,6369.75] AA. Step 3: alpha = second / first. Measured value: 1.2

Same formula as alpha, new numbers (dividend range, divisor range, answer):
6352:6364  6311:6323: 1.07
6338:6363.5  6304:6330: 1.13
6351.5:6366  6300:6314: 1.17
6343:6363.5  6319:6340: 1.05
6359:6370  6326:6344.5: 0.94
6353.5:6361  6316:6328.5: 1.05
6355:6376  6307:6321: 1.11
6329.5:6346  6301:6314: 1.23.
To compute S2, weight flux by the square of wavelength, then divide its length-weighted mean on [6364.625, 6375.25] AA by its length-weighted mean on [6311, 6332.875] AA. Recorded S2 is 1.1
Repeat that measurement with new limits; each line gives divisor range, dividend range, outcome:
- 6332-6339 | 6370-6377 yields 1.04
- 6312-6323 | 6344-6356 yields 1.17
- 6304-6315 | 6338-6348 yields 1.27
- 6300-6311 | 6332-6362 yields 1.24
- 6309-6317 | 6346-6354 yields 1.24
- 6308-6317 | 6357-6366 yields 1.14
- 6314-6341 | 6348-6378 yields 1.04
